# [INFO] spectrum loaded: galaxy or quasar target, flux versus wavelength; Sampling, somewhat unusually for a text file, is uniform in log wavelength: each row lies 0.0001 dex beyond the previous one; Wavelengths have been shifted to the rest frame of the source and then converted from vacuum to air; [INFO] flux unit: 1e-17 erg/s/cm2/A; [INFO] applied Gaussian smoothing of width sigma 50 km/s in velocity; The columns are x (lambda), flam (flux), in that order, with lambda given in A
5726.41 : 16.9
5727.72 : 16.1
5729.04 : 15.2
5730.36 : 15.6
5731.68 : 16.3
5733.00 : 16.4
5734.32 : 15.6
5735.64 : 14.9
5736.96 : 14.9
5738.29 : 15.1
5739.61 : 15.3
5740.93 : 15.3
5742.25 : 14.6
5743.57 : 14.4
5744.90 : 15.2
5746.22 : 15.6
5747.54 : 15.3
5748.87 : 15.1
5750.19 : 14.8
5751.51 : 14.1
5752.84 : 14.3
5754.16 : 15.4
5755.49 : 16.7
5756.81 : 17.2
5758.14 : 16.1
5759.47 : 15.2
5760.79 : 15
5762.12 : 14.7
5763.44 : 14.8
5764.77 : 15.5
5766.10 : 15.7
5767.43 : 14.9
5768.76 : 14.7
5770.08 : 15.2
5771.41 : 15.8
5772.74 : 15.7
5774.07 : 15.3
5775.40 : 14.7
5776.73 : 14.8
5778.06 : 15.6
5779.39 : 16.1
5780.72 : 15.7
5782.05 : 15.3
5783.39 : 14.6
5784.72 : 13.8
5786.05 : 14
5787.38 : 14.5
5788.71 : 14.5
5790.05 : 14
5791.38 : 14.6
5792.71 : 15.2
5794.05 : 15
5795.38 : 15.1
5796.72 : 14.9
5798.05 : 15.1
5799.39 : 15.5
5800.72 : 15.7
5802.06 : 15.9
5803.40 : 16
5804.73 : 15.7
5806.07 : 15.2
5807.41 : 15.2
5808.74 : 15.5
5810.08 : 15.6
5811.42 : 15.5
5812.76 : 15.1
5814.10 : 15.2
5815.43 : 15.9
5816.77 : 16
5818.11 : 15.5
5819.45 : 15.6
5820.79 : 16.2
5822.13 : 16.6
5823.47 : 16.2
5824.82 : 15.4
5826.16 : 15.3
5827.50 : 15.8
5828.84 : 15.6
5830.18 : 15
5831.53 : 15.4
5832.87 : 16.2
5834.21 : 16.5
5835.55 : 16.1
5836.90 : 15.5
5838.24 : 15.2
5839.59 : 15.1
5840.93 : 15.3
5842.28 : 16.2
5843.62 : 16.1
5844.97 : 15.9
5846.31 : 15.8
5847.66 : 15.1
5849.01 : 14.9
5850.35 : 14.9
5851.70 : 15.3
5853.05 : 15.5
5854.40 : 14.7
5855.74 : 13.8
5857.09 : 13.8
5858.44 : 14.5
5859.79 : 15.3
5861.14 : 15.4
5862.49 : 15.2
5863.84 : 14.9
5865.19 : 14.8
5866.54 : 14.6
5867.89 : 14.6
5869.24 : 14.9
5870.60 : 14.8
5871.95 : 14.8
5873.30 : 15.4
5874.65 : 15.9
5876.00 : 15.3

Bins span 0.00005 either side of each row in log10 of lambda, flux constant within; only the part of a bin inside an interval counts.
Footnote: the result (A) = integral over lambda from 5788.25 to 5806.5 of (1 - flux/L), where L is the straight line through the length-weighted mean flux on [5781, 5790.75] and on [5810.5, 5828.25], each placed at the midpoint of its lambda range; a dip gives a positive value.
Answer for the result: -0.4 A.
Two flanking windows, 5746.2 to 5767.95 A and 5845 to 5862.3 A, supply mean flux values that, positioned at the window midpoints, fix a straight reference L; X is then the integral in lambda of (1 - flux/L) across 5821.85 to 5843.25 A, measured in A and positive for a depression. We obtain -0.9 A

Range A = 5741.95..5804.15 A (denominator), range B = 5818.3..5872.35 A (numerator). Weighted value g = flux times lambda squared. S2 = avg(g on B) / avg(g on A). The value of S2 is 1.0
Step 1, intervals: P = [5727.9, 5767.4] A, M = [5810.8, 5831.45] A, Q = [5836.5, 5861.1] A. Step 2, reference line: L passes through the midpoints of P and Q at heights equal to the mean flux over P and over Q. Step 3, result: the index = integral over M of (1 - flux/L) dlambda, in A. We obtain -0.61 A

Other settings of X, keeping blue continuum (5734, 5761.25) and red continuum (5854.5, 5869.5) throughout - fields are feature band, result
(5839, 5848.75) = -0.5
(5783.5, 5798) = 0.4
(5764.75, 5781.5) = -0.3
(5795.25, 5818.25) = -0.8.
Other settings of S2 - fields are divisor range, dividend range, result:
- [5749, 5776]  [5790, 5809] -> 1.01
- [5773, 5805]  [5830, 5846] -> 1.06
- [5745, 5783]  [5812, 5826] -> 1.05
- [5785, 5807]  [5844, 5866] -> 1.02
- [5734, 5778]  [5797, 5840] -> 1.05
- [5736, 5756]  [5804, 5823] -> 1.06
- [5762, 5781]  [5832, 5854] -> 1.04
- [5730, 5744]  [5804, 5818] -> 1.04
